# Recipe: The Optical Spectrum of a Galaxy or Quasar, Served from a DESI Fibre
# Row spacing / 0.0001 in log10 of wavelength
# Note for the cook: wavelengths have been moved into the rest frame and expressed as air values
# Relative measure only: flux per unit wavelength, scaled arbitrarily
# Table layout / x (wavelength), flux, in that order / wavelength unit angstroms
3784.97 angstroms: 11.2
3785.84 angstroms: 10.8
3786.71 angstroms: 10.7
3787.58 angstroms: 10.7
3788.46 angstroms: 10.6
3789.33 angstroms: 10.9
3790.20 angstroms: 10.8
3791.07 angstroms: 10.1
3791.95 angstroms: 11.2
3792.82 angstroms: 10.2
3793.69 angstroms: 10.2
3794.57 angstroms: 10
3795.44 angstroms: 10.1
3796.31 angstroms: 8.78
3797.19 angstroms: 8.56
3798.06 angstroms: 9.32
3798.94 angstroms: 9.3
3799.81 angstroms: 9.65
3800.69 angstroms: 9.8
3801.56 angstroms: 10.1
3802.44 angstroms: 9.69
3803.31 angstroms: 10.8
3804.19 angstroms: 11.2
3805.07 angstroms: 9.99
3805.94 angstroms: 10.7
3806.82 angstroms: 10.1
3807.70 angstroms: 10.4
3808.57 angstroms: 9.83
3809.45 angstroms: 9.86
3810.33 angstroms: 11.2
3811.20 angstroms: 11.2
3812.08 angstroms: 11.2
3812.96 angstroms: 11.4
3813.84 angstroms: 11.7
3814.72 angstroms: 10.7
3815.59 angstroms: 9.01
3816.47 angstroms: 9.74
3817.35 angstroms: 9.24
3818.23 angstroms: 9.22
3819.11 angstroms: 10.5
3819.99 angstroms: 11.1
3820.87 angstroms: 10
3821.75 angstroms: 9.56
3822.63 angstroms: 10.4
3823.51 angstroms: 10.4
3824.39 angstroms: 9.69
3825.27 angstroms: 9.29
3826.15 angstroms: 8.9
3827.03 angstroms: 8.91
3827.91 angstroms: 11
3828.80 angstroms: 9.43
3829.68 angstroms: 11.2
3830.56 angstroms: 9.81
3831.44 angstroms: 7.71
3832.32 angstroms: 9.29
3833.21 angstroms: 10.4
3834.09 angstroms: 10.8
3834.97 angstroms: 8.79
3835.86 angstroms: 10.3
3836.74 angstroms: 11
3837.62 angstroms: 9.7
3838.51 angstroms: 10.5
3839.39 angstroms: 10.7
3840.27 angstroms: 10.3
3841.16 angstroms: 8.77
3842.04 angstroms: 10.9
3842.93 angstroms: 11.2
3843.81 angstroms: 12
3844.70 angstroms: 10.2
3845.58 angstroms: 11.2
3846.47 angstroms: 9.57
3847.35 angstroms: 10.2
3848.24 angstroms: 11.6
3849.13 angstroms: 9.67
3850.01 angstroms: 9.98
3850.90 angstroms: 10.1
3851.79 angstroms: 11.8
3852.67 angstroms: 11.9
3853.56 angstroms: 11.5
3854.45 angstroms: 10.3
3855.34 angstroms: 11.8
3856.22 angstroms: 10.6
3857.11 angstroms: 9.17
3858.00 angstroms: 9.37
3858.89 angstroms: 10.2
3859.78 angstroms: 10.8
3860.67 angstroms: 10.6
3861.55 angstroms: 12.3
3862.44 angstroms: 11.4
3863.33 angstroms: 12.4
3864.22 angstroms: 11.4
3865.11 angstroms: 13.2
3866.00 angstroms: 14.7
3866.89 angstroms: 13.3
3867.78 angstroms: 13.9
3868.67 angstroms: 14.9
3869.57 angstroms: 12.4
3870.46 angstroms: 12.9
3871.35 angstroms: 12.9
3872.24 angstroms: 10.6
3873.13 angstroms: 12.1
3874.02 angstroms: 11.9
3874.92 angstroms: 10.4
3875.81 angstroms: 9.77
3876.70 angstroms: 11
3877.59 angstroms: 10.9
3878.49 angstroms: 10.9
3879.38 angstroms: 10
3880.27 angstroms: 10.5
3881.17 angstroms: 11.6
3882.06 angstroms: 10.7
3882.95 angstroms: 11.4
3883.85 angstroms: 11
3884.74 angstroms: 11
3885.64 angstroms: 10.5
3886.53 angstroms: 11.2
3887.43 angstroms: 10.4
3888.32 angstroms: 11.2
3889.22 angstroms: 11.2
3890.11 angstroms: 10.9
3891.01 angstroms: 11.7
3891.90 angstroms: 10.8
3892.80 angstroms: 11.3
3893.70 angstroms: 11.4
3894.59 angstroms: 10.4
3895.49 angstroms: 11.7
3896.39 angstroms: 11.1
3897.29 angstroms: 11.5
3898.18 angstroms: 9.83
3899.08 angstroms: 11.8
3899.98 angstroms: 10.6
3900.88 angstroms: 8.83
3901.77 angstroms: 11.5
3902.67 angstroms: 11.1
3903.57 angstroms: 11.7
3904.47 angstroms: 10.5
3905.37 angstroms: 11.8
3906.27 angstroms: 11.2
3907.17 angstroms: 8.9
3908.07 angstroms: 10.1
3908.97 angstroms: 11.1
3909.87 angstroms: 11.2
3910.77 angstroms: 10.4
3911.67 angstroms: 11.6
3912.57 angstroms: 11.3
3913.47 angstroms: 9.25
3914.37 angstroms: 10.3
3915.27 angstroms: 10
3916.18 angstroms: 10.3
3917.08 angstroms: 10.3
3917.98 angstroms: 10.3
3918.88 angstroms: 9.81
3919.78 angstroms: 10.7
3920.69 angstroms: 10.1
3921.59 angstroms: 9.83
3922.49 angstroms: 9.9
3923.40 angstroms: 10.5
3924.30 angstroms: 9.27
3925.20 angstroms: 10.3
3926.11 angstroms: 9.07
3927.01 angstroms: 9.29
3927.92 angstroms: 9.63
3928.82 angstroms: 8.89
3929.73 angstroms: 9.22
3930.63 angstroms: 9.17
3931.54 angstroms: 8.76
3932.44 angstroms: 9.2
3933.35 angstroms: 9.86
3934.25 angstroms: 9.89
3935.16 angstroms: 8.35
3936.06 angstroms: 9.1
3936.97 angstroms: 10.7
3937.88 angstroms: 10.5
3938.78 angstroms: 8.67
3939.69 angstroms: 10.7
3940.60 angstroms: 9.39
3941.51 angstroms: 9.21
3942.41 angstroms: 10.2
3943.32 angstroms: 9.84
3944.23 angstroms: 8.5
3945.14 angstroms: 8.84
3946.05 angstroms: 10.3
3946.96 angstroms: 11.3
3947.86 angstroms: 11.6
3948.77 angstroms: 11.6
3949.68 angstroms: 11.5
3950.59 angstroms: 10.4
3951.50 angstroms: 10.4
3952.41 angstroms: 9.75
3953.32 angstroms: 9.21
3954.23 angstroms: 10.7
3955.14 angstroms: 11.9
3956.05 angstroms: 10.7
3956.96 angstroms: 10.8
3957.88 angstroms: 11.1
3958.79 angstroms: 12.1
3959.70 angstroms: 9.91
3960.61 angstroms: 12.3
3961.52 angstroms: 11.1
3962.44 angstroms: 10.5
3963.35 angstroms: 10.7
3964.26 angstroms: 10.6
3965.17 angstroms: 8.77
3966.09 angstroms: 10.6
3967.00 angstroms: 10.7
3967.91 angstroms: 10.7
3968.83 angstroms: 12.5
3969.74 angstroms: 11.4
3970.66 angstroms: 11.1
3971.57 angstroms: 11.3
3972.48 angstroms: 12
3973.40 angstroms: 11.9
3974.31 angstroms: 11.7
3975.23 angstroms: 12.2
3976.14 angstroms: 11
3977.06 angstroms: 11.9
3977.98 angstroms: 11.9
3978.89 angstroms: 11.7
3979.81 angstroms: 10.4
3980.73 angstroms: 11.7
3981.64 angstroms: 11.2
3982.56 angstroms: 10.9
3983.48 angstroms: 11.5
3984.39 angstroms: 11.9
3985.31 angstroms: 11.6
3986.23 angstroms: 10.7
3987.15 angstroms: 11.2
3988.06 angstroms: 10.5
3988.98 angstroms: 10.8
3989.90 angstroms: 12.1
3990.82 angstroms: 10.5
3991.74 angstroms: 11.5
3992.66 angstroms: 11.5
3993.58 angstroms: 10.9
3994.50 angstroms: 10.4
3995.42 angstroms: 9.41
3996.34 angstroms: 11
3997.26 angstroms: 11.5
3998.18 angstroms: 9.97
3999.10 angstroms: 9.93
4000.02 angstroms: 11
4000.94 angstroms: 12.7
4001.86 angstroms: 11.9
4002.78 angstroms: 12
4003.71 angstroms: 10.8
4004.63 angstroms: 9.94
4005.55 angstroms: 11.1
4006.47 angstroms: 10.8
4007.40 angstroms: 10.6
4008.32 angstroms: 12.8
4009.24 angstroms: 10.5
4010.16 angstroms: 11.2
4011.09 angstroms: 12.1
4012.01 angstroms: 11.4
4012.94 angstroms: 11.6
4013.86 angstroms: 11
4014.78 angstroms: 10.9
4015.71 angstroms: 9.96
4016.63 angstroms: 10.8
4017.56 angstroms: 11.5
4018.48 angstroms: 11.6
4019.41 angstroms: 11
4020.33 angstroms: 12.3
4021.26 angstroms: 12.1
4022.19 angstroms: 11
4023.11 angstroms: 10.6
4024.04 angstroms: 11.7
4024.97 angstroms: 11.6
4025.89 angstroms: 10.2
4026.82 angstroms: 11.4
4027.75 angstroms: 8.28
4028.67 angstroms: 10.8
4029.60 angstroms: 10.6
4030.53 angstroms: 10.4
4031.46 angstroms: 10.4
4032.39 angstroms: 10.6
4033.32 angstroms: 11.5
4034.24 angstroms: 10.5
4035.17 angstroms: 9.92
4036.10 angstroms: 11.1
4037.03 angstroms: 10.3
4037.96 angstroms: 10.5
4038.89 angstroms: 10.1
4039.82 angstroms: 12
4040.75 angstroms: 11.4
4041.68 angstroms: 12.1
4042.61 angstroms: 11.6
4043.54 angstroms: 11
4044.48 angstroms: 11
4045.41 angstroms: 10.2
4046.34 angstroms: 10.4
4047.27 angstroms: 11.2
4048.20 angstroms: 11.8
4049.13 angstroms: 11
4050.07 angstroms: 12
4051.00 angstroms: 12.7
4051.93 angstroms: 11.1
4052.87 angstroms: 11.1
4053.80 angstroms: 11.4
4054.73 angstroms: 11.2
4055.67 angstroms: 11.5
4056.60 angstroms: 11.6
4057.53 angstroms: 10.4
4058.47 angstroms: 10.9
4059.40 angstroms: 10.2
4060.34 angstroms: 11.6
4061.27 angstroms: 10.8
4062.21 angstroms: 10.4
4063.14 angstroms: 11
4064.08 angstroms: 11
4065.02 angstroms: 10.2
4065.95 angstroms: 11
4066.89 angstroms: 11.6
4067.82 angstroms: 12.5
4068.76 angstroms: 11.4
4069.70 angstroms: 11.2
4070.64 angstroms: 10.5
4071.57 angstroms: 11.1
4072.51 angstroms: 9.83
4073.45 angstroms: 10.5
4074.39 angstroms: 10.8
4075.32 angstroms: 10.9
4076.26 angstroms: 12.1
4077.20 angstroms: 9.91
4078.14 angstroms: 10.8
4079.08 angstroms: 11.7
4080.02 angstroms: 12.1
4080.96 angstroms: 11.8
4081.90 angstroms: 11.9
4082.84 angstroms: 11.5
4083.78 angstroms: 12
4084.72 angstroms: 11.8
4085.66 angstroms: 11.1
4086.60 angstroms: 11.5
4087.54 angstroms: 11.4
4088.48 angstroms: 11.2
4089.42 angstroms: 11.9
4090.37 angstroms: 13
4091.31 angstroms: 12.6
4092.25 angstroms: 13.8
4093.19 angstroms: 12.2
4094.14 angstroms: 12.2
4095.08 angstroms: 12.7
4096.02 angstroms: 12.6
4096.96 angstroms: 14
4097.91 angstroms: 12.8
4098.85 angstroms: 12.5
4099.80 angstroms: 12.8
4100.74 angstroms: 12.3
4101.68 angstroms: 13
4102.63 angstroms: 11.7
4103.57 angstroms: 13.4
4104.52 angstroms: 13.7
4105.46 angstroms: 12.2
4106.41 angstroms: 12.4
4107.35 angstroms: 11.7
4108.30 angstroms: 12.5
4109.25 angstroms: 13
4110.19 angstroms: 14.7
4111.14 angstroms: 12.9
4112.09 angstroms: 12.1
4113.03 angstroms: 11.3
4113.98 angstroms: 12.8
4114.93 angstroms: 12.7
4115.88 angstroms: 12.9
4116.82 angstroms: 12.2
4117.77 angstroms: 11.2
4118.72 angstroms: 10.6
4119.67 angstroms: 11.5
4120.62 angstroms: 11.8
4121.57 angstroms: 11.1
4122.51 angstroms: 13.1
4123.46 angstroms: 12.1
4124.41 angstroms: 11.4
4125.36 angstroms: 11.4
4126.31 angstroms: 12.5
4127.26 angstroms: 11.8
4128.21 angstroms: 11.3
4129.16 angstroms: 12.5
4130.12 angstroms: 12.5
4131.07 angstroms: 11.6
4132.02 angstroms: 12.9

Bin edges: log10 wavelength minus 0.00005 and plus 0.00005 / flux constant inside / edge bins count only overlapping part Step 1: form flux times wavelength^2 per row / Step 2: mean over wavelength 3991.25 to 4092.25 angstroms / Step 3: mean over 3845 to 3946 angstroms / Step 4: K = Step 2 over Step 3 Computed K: 1.1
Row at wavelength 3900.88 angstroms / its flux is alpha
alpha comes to 8.83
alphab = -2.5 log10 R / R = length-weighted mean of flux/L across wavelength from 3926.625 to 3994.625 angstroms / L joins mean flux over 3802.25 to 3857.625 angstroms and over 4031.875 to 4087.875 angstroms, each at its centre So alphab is 0.02 mag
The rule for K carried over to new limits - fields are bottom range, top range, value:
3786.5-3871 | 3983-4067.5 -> 1.15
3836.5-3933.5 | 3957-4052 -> 1.09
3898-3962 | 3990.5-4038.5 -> 1.11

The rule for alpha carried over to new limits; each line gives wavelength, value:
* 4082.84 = 11.5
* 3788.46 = 10.6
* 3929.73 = 9.22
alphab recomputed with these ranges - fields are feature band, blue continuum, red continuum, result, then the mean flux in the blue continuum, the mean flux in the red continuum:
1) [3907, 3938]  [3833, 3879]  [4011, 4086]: 0.12 mag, 11.1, 11.1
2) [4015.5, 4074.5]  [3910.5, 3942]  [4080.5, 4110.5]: 0.06 mag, 9.82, 12.4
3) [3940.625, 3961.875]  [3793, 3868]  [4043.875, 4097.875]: 0.04 mag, 10.4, 11.4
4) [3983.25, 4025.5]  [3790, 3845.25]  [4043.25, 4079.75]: -0.03 mag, 10.1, 11.1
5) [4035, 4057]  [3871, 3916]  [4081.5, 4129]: 0.06 mag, 10.9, 12.3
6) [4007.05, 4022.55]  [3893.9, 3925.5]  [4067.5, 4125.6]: 0.00 mag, 10.6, 12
